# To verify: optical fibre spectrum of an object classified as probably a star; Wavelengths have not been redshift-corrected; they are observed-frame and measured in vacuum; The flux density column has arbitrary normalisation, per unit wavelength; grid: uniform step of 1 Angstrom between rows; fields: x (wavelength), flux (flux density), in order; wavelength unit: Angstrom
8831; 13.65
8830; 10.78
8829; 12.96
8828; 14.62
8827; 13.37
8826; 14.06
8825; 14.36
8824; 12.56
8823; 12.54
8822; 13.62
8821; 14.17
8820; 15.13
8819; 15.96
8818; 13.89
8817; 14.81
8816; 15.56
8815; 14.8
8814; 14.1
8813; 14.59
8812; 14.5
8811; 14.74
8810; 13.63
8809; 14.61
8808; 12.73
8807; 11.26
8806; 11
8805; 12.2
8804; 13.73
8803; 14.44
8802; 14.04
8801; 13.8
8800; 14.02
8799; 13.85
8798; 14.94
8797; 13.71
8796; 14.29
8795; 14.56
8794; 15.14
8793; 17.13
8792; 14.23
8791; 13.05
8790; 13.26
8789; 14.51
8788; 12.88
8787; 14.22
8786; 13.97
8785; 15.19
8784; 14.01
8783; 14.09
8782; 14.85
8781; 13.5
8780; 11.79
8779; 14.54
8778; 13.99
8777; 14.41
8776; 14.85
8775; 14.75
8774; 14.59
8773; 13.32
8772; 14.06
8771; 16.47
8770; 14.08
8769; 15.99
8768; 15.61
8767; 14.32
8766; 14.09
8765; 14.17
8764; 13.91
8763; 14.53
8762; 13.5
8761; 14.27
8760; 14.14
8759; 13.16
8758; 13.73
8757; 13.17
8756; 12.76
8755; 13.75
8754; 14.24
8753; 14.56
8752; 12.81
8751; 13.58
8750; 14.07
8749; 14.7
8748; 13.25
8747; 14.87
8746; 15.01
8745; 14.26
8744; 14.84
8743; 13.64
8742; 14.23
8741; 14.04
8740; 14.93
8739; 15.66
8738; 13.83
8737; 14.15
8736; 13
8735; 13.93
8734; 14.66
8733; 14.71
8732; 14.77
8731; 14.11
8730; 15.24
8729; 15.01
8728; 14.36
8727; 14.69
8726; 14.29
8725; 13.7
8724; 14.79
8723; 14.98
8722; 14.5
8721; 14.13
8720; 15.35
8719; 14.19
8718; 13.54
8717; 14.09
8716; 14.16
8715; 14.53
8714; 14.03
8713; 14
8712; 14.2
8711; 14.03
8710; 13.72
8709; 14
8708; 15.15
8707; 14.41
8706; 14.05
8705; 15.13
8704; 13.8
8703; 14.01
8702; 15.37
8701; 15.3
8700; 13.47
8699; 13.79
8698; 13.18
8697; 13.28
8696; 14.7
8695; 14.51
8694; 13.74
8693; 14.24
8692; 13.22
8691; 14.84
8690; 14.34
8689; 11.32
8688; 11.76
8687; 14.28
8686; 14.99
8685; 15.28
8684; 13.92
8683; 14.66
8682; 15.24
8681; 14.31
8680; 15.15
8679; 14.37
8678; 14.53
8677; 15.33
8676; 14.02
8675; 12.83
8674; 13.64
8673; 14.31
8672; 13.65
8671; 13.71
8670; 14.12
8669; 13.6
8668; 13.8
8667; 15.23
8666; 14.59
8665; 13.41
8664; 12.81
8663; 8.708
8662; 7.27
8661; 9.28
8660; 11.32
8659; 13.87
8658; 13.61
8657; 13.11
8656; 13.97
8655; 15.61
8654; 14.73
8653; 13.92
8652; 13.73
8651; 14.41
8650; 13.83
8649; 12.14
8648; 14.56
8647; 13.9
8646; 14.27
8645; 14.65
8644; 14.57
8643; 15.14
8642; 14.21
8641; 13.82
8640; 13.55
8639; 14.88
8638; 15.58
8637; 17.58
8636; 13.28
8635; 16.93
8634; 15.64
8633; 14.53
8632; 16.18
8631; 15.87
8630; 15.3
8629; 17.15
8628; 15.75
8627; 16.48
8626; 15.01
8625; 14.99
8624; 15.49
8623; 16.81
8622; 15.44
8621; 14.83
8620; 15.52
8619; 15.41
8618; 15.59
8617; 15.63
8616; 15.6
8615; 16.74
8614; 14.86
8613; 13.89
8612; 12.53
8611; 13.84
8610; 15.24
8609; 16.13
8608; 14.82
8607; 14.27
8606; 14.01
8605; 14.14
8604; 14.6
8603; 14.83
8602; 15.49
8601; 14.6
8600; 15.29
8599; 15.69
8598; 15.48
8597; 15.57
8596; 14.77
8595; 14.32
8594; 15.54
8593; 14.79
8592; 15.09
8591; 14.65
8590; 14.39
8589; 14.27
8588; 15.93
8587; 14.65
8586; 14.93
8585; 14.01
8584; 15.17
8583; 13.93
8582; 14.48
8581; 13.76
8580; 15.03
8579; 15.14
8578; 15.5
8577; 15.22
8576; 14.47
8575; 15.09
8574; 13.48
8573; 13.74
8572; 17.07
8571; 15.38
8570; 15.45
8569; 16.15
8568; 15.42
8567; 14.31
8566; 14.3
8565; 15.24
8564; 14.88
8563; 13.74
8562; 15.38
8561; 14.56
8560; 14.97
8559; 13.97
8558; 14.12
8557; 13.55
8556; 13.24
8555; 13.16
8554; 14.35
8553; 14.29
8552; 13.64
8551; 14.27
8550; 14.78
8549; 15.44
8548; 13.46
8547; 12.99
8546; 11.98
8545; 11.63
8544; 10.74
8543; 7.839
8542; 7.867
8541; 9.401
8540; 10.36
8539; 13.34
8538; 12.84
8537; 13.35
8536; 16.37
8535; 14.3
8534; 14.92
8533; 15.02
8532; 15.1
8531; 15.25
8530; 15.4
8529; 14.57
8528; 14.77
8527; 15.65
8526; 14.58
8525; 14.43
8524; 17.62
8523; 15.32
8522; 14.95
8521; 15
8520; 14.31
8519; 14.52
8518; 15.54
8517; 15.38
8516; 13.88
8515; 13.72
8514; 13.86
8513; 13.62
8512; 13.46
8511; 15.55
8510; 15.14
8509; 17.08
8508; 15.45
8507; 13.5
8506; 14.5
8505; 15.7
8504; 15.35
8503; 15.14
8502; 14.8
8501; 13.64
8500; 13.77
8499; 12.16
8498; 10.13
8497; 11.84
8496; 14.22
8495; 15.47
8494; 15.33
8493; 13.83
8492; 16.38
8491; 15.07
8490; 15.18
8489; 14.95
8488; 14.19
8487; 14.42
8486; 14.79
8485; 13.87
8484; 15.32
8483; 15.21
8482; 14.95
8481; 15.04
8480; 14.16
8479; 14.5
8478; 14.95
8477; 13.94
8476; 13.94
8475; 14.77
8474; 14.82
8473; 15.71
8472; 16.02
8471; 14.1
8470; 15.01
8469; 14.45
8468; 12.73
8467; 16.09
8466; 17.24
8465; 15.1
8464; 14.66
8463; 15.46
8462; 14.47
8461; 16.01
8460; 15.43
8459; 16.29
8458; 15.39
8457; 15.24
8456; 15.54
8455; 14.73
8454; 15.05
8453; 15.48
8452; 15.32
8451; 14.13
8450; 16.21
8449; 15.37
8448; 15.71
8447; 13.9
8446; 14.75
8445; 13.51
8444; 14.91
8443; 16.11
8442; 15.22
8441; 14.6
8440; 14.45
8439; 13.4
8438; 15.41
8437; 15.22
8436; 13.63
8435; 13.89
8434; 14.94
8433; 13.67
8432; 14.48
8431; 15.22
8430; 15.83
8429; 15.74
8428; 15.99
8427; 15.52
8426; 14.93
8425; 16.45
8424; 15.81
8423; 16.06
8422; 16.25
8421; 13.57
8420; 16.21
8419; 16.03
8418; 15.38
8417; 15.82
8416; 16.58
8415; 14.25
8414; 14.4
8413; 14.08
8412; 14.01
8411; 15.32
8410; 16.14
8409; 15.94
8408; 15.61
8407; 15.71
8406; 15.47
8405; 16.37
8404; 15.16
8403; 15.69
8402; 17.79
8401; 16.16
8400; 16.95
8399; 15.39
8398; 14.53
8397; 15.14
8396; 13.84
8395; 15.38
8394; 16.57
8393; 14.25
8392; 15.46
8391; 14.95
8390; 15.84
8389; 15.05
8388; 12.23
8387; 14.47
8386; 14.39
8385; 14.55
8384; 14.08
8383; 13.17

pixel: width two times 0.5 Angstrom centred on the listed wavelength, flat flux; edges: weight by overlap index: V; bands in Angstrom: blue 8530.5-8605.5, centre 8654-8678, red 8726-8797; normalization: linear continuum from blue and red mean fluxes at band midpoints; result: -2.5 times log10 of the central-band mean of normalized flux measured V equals 0.083 mag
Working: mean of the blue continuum 14.2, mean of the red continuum 14.3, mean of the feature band 13.2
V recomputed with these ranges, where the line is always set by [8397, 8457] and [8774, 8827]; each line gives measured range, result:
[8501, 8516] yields 0.02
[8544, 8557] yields 0.10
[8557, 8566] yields 0.02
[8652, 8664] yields 0.17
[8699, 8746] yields -0.01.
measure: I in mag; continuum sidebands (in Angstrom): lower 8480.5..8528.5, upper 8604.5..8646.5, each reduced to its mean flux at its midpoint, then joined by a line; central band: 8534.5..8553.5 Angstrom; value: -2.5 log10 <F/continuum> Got 0.18 mag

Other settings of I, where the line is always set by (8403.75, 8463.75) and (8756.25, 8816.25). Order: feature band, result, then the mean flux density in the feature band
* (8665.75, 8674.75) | 0.03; 14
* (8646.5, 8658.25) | 0.04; 14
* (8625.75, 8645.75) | -0.05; 15.3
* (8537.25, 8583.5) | 0.08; 13.8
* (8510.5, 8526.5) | 0.01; 14.7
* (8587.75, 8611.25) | -0.02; 14.9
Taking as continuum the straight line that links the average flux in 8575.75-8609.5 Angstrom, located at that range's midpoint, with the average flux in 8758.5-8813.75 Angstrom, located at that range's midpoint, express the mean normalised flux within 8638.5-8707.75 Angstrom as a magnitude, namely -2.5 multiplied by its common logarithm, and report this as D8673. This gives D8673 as 0.05 mag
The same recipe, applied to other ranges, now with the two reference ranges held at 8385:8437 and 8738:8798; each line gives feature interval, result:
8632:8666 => 0.06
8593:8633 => -0.04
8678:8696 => 0.02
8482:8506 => 0.05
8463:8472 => 0.01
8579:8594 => 0.00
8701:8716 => 0.00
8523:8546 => 0.11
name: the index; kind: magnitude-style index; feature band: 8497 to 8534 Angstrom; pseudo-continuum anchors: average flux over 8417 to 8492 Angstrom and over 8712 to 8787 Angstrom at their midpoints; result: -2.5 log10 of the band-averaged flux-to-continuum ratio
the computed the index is 0.02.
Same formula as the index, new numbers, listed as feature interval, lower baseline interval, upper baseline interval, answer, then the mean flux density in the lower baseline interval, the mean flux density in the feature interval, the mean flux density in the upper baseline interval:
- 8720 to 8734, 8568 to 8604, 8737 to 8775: -0.02 mag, 15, 14.6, 14.2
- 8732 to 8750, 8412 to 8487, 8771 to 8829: -0.01 mag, 15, 14.3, 14.1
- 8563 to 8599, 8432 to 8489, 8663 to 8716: -0.03 mag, 14.9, 14.9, 14.1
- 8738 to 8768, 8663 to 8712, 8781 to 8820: 0.00 mag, 14.1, 14.1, 14.1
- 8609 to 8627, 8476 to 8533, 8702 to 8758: -0.06 mag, 14.6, 15.2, 14.3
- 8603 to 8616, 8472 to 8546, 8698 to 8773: -0.03 mag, 14.2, 14.6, 14.3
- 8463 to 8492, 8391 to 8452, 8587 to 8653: 0.02 mag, 15.2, 14.9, 15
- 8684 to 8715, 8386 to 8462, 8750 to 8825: 0.02 mag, 15.2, 14.1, 14.1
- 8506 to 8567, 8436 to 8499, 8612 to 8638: 0.08 mag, 14.8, 14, 15.6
